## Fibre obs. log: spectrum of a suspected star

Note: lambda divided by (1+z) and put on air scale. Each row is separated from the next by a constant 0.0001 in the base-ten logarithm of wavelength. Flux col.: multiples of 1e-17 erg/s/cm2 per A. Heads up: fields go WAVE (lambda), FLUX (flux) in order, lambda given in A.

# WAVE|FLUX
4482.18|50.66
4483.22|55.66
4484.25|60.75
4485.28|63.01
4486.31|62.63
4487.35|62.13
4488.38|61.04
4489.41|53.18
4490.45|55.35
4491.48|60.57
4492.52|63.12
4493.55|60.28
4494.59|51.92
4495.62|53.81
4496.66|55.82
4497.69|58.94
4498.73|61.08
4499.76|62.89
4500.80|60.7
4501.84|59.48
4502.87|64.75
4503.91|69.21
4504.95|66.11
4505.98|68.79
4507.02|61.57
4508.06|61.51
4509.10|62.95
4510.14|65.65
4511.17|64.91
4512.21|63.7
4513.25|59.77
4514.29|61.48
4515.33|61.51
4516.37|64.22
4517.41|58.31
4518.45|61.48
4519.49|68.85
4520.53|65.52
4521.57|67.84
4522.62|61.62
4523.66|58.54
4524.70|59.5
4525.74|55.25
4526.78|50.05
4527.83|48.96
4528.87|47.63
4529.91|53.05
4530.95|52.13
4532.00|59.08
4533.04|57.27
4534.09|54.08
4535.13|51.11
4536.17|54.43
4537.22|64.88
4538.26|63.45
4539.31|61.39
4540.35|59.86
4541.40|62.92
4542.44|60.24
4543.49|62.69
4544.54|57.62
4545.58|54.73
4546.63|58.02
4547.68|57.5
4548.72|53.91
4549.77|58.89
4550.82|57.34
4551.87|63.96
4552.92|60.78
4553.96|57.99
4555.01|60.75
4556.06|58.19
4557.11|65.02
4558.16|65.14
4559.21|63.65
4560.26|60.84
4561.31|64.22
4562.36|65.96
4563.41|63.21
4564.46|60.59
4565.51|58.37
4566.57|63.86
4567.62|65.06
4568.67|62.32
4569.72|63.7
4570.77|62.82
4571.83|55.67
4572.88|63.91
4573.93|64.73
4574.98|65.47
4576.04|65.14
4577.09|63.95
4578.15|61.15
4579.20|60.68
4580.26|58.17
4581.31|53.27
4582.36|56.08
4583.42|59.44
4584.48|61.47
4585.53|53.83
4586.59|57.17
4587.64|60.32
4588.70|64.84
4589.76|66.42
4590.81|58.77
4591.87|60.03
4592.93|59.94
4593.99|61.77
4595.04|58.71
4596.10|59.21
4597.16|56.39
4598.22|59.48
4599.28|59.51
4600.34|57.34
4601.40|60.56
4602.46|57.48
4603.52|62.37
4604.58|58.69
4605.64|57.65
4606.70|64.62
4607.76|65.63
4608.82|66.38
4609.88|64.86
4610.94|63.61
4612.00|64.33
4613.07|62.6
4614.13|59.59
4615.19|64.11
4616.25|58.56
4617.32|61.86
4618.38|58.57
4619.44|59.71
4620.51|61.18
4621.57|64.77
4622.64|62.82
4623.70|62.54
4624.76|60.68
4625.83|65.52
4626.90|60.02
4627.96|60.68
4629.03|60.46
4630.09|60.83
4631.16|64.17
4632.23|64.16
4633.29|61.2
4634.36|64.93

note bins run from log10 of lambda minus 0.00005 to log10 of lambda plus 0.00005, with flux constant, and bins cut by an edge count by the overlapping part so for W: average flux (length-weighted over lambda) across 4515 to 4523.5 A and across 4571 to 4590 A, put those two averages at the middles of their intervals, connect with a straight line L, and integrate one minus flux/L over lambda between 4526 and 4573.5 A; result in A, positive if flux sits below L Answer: 2.1 A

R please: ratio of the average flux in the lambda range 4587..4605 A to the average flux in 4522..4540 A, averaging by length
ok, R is 1.07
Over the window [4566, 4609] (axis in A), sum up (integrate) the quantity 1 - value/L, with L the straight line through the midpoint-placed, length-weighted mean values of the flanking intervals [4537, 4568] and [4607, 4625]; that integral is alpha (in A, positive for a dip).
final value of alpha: 0.7 A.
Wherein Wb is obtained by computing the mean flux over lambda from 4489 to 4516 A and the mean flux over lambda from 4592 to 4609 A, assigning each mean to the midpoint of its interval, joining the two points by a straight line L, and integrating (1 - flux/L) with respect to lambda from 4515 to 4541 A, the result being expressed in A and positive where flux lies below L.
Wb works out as 1.08 A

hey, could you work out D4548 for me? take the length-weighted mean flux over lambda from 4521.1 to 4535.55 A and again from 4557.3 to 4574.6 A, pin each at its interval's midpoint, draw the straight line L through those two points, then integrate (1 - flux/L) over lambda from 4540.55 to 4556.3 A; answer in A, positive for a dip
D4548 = 0.1 A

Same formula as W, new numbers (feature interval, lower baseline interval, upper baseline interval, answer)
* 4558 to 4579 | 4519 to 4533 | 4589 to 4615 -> -1.2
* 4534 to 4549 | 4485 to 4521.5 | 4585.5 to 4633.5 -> 0.7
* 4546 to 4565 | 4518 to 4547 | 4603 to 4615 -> -0.4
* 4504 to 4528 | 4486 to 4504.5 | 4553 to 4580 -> -0.6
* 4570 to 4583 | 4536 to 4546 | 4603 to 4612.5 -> 0.2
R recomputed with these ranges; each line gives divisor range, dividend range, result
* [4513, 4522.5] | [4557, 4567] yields 1.00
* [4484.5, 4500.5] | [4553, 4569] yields 1.05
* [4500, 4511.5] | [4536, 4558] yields 0.93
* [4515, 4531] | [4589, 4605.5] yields 1.02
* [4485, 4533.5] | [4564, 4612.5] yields 1.01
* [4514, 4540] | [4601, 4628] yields 1.06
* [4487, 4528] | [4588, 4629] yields 1.01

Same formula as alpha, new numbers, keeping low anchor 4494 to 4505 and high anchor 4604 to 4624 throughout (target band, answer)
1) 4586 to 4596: 0.2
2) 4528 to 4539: 0.9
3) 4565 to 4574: -0.1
